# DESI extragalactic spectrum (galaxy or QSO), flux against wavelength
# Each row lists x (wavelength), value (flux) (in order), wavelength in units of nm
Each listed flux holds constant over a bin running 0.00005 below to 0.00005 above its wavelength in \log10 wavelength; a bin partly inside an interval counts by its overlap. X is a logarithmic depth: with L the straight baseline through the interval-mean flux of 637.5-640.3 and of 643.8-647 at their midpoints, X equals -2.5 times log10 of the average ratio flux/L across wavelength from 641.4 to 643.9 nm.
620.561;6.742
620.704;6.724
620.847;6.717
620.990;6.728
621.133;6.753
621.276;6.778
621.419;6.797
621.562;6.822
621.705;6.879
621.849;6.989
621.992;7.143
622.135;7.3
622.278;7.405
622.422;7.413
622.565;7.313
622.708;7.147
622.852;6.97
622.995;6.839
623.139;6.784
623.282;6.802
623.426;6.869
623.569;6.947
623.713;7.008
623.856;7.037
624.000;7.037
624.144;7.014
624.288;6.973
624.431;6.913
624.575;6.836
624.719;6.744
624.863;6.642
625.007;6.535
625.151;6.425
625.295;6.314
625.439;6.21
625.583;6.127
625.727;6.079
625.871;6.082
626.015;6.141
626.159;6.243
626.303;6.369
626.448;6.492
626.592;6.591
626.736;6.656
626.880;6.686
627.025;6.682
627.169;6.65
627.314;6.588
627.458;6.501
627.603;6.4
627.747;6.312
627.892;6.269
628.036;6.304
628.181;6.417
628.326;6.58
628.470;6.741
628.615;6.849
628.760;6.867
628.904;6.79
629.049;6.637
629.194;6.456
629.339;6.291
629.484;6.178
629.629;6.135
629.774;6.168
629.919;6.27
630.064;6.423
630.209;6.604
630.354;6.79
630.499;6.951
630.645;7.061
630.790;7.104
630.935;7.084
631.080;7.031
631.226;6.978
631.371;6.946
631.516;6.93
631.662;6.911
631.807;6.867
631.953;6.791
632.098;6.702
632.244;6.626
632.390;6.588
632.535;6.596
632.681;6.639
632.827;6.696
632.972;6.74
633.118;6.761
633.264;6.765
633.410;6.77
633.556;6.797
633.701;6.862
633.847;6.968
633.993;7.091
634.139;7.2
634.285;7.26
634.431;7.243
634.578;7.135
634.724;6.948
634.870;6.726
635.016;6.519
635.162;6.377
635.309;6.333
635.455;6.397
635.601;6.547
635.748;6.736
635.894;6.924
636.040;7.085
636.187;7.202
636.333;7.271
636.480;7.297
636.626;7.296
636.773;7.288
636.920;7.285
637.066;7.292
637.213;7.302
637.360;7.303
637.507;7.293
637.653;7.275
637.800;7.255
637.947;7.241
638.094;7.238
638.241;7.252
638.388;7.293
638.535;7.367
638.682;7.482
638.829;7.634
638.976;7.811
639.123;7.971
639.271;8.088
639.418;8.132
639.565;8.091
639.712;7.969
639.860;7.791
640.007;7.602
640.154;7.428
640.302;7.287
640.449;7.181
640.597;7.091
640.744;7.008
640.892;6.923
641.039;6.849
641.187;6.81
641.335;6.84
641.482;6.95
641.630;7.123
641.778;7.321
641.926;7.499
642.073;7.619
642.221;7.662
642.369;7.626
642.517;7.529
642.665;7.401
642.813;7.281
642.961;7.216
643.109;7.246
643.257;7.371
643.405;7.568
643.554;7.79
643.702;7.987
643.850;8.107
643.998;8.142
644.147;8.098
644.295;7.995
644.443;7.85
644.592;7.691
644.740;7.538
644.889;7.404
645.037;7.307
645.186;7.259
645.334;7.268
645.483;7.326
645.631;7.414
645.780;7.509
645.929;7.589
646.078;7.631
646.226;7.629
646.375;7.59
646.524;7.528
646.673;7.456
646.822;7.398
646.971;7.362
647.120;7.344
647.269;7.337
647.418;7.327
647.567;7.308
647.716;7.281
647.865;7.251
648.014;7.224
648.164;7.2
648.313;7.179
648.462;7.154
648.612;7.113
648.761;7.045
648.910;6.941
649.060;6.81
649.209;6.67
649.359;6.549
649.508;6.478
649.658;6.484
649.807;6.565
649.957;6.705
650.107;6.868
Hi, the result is 0.016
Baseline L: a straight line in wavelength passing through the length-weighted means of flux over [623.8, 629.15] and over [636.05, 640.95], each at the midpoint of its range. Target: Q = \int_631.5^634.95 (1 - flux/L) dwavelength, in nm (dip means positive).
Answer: 0.09 nm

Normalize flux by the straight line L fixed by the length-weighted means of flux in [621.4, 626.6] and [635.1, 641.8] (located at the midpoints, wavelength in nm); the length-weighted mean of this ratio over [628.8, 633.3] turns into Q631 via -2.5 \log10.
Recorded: 0.05 mag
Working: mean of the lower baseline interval 6.76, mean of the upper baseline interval 7.25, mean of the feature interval 6.69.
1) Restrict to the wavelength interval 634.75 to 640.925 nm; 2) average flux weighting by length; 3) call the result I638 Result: 7.26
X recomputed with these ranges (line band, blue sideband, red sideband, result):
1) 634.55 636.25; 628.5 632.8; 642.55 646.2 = 0.04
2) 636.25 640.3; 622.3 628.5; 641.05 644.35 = -0.03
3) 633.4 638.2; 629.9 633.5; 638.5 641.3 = 0.02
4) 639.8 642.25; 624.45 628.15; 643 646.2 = 0.02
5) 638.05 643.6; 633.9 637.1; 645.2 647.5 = -0.03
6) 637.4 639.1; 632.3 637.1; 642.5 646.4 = -0.04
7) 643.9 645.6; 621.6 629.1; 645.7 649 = -0.05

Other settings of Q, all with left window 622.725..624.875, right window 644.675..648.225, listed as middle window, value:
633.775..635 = 0.02 nm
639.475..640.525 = -0.05 nm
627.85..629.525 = 0.11 nm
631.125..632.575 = 0.06 nm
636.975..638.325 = -0.01 nm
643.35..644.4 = -0.09 nm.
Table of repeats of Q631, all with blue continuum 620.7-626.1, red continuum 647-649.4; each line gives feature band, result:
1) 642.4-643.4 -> -0.05 mag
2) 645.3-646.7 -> -0.06 mag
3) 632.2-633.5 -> 0.04 mag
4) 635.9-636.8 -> -0.04 mag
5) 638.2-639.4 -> -0.10 mag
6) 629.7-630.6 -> 0.05 mag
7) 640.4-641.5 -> 0.01 mag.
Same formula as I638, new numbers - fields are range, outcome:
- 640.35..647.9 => 7.43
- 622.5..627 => 6.67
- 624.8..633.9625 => 6.6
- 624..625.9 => 6.56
